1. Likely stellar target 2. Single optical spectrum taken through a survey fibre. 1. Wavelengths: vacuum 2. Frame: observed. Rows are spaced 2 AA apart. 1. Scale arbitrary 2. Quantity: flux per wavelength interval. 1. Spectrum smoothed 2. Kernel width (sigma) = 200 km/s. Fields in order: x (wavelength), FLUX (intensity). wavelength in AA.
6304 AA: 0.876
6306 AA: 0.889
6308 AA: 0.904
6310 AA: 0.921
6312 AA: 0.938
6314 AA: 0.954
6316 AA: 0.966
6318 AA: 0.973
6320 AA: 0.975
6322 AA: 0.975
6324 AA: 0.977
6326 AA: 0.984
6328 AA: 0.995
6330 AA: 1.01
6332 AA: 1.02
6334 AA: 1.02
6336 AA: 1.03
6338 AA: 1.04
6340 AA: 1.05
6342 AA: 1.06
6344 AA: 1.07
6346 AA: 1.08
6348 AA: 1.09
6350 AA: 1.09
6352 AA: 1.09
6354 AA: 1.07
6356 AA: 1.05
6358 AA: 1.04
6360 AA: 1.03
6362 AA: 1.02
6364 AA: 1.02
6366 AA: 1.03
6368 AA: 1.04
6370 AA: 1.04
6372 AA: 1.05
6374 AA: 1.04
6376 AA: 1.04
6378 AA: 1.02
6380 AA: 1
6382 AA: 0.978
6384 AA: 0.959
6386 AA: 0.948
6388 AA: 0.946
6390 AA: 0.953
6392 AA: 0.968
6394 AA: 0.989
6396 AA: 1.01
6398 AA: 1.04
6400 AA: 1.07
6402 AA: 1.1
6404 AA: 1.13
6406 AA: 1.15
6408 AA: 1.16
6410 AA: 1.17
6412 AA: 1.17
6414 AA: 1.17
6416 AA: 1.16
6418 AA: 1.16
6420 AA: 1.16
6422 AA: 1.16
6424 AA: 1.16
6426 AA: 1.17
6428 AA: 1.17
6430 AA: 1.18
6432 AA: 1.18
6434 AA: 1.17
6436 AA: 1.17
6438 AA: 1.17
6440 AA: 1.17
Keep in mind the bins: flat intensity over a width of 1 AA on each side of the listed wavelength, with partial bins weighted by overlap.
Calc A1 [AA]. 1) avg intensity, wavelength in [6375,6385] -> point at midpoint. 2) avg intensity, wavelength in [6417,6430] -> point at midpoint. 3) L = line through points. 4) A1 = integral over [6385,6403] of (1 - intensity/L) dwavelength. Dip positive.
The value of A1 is 0.9 AA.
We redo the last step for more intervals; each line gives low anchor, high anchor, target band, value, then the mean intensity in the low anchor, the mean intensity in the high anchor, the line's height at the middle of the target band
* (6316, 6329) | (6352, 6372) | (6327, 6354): -1.15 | 0.979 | 1.04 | 1.01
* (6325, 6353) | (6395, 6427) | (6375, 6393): 1.98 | 1.04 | 1.13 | 1.1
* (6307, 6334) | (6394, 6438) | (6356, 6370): 0.19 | 0.971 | 1.14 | 1.05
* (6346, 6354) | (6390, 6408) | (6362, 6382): 0.84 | 1.09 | 1.06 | 1.07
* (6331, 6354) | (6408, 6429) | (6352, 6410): 4.02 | 1.06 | 1.16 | 1.11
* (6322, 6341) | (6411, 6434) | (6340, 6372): -0.03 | 1.01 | 1.17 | 1.05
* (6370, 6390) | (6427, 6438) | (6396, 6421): -0.87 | 0.998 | 1.17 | 1.09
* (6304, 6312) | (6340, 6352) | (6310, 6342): -0.24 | 0.905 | 1.08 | 0.986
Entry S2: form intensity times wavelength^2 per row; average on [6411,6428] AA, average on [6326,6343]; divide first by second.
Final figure 1.17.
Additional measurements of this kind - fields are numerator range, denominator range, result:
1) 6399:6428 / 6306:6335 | 1.22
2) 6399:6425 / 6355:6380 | 1.13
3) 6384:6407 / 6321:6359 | 1.00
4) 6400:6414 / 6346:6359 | 1.08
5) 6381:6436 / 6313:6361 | 1.09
